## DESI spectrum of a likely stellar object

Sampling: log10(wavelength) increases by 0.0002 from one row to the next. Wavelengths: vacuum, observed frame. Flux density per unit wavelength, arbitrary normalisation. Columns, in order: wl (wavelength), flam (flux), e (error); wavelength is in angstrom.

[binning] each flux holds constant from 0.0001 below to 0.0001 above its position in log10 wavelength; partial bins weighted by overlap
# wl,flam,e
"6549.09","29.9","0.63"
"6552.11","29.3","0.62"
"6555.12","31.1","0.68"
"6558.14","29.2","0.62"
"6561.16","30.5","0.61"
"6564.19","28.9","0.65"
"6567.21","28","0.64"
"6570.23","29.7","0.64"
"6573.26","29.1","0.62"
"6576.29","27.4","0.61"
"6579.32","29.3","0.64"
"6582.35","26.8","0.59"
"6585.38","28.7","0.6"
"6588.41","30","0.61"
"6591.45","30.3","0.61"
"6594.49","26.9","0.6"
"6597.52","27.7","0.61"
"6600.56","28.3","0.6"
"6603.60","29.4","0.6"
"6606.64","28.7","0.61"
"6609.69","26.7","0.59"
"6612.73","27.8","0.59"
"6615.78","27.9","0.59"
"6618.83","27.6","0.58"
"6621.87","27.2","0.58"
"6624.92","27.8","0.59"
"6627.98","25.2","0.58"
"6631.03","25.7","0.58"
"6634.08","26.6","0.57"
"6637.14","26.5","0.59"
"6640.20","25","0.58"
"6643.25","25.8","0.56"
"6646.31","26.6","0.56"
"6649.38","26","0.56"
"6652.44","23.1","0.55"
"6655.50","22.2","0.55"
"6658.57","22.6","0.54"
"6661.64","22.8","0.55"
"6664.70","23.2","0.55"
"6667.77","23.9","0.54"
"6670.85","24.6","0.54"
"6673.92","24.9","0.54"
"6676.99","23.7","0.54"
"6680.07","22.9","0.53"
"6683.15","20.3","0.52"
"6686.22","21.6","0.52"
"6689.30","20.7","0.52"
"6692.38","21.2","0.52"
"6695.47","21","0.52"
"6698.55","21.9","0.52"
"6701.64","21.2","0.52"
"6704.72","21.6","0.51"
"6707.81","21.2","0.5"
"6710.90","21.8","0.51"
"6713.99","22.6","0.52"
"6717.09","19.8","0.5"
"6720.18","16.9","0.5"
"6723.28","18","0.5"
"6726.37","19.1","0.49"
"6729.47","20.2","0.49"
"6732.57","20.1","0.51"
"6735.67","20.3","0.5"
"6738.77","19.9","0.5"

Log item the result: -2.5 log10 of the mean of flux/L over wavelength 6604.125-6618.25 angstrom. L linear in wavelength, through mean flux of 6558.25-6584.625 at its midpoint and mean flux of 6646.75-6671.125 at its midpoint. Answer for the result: -0.06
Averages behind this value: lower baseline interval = 28.7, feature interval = 27.9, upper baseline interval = 23.6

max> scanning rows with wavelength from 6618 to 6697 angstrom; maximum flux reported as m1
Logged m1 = 27.8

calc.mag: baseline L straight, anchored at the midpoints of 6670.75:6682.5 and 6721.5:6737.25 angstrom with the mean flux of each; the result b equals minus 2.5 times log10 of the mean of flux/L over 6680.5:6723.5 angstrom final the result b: 0.04 mag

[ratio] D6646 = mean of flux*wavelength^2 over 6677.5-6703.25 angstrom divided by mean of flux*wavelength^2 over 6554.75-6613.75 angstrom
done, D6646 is 0.8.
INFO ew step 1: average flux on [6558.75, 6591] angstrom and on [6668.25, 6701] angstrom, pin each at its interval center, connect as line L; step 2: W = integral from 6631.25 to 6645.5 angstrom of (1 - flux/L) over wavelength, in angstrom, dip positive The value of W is -0.5 angstrom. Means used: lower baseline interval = 28.9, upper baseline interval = 22.3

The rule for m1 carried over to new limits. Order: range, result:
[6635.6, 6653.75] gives 26.6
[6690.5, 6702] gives 21.9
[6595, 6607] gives 29.4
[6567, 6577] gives 29.7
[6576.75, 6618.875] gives 30.3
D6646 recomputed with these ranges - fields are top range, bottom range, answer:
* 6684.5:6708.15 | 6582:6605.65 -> 0.77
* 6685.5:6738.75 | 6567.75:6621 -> 0.75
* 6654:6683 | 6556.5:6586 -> 0.83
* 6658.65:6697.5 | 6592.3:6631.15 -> 0.83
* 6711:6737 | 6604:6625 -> 0.73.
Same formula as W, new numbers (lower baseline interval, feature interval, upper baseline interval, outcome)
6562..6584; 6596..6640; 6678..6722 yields -2.4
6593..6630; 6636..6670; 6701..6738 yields 0.6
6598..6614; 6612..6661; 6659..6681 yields 0.5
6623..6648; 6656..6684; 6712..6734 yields 0.4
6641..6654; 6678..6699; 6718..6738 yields 0.8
